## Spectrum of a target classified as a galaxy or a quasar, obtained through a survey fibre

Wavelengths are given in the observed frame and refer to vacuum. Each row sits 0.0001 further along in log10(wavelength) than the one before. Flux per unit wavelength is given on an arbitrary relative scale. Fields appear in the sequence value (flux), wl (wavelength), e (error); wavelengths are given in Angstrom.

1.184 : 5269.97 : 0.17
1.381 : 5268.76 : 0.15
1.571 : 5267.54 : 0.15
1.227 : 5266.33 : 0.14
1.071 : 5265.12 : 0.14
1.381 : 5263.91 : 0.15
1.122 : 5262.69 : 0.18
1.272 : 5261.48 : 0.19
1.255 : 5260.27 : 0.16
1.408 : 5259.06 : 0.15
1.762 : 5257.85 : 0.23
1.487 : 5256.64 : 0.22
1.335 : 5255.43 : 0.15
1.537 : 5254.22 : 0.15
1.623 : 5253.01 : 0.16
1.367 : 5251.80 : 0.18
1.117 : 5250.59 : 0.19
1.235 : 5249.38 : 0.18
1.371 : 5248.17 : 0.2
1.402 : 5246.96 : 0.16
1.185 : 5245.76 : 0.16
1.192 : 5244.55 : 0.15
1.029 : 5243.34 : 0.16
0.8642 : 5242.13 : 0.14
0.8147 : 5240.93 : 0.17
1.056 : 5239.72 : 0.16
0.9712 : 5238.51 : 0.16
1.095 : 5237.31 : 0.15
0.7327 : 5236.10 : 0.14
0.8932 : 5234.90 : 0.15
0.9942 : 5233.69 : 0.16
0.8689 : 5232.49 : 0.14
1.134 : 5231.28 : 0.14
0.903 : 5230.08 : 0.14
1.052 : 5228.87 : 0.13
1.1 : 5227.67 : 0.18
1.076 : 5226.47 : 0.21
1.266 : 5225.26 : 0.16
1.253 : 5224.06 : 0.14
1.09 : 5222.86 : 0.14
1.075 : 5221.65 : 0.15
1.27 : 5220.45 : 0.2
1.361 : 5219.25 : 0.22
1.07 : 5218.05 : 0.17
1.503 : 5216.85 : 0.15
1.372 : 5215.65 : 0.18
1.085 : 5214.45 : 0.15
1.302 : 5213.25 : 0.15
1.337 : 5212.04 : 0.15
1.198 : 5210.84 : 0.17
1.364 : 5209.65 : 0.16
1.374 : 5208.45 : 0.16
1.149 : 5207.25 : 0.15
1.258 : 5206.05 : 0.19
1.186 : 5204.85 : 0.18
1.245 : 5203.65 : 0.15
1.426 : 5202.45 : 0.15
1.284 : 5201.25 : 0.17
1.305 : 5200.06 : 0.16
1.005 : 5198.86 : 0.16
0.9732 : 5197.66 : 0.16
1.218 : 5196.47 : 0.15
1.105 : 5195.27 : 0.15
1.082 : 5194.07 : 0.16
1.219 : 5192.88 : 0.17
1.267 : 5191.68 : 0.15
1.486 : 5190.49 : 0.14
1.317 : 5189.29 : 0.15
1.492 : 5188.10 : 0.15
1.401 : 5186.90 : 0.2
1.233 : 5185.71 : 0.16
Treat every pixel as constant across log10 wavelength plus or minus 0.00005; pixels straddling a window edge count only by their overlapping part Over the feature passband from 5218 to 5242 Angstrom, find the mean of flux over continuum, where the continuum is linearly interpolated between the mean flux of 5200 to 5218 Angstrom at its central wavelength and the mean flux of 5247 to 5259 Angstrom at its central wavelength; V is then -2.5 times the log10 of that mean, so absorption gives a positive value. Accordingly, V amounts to 0.27 mag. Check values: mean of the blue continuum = 1.29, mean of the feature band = 1.05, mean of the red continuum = 1.42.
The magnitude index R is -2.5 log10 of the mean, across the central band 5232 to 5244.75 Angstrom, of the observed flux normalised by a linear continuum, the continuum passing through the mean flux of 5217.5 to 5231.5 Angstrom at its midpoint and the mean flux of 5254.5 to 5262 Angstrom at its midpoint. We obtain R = 0.31 mag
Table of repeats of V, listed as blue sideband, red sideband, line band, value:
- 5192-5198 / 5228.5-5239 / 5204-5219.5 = -0.201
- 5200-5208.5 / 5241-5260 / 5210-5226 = 0.032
